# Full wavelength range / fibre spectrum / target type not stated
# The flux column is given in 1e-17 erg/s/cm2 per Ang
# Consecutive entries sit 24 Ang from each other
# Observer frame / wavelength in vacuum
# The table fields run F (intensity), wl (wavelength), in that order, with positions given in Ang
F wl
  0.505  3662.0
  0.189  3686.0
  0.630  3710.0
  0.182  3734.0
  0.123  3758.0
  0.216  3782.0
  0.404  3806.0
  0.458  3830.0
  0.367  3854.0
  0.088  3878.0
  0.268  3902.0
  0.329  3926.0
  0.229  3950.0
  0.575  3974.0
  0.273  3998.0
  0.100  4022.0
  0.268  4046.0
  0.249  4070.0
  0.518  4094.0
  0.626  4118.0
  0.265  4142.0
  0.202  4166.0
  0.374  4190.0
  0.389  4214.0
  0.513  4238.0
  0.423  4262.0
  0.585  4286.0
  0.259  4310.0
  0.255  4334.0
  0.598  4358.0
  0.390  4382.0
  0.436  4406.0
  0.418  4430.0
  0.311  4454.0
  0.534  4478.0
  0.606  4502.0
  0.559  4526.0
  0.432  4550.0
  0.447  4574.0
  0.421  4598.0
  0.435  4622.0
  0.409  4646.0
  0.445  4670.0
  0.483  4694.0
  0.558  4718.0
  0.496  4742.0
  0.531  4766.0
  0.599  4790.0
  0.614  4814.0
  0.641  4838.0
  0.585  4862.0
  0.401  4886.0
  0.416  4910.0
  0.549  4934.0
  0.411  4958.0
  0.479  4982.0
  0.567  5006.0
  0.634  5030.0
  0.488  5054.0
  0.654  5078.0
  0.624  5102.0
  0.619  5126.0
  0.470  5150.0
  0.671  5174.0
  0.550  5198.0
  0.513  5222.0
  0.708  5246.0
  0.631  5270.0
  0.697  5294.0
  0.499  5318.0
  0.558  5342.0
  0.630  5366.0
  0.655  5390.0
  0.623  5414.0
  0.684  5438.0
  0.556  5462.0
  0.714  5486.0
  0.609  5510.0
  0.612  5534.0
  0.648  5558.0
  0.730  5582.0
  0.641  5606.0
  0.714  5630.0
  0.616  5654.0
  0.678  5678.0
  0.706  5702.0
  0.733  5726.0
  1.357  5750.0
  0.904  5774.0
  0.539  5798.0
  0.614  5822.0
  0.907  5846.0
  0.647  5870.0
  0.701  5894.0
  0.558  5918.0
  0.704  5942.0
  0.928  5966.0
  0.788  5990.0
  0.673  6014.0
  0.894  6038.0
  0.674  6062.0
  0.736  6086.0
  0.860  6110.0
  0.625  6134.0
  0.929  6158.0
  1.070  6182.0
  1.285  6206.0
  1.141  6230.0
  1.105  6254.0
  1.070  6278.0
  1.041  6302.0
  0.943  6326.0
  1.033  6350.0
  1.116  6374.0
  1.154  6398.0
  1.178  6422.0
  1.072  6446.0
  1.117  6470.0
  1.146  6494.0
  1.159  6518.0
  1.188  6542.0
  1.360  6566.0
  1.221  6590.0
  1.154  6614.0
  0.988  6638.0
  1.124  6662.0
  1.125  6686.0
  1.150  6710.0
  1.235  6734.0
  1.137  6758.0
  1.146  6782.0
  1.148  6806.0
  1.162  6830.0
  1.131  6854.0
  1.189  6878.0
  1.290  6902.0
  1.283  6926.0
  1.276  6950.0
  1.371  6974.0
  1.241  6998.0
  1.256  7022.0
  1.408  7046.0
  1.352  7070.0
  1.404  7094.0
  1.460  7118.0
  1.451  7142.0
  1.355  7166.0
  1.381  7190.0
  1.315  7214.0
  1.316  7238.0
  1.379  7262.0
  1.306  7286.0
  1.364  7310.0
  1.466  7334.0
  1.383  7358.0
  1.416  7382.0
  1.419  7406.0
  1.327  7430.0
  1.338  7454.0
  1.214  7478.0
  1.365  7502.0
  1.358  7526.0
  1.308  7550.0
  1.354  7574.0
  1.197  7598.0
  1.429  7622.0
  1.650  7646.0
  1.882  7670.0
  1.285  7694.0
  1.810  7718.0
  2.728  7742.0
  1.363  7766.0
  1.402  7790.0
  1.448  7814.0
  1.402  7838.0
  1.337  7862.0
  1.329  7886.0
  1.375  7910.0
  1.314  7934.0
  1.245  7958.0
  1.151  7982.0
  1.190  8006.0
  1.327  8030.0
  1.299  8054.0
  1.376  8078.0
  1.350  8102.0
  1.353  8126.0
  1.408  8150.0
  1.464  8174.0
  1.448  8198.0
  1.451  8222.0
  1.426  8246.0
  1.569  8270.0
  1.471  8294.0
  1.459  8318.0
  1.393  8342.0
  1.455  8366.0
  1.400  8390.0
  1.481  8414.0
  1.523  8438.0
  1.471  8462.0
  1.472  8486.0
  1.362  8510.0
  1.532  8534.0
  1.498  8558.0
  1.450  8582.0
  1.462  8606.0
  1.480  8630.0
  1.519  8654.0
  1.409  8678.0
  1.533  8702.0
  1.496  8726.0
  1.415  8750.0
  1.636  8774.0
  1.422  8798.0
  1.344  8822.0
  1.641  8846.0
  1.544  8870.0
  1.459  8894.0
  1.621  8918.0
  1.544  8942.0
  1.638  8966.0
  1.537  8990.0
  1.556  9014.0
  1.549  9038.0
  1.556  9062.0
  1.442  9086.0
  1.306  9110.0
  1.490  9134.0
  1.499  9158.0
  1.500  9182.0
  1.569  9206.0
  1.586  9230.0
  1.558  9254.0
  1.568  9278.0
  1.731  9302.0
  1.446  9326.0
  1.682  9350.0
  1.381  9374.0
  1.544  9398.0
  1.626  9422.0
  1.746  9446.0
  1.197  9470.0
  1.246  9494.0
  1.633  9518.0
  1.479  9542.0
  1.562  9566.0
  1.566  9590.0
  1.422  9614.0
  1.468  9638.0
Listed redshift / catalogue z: 0.544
